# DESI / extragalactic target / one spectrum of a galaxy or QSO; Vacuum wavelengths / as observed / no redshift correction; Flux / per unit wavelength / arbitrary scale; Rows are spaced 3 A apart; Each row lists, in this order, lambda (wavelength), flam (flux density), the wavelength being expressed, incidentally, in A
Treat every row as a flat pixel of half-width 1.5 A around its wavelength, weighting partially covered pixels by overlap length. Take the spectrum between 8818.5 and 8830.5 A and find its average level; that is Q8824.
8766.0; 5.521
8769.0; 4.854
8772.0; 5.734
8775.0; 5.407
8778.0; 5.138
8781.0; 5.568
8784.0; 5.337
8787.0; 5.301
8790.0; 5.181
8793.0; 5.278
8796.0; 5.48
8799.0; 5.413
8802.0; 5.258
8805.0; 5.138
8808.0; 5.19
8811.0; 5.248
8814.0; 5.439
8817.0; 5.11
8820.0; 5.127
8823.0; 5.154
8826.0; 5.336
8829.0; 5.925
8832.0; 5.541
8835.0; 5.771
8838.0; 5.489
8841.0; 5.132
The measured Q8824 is 5.39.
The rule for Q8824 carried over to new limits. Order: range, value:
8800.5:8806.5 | 5.2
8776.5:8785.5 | 5.35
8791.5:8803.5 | 5.36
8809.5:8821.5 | 5.23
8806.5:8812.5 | 5.22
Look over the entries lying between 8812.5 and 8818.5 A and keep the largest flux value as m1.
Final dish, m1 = 5.439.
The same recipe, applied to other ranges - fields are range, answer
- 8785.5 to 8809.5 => 5.48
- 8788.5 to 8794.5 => 5.278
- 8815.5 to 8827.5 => 5.336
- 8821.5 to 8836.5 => 5.925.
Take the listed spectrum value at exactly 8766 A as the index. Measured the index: 5.521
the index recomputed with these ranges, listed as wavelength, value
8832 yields 5.541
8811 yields 5.248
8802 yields 5.258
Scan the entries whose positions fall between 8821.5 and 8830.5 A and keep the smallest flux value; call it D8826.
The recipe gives 5.154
